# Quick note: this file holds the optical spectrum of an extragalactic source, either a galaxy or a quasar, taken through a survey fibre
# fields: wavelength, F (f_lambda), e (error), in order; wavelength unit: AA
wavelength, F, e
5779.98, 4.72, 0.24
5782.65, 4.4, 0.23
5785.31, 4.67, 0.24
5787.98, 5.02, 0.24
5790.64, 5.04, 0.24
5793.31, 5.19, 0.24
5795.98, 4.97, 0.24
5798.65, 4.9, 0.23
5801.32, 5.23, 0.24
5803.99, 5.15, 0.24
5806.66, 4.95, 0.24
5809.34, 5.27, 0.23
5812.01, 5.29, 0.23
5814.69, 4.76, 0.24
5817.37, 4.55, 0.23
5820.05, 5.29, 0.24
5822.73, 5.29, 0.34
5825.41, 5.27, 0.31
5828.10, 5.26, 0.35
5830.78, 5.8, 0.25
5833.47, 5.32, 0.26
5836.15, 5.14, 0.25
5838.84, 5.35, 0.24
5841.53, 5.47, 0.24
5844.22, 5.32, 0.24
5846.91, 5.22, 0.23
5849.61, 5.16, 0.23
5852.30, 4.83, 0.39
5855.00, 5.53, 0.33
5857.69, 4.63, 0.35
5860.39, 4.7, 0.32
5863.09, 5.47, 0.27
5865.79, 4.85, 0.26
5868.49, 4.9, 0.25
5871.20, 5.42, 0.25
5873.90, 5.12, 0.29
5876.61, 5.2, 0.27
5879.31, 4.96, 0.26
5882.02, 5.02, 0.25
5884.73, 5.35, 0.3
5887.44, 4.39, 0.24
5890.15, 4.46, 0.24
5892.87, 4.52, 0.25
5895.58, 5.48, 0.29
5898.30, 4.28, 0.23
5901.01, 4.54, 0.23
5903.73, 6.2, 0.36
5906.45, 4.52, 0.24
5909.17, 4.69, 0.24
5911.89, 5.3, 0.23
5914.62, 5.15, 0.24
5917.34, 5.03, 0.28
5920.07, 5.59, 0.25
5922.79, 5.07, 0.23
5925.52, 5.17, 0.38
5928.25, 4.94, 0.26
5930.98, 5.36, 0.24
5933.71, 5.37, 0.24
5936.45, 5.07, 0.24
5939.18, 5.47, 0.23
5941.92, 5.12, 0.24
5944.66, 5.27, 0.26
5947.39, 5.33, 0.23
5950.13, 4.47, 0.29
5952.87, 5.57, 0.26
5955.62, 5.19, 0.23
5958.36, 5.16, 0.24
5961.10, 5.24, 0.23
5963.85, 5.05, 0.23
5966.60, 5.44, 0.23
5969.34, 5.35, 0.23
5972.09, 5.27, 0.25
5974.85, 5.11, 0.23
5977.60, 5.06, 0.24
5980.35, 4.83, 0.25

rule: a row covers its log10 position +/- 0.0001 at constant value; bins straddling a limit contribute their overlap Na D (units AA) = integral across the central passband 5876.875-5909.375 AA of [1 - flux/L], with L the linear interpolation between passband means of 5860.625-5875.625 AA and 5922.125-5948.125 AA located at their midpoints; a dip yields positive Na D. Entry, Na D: 1.7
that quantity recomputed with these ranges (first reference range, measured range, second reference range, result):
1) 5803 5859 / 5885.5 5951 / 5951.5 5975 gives 2.5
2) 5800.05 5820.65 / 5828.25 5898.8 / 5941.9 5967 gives 0.2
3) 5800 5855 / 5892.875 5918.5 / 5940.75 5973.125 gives 1.0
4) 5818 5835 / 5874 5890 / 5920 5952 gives 0.9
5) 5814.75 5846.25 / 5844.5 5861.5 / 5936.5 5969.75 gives 0.7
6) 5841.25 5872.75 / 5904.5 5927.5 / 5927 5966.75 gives 0.3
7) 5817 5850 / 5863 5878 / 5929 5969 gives 0.4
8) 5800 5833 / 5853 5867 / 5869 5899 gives 0.0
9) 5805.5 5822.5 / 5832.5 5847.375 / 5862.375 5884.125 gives -0.7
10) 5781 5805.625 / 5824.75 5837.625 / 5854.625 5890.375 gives -1.0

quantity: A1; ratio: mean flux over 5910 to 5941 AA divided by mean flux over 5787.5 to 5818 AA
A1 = 1.0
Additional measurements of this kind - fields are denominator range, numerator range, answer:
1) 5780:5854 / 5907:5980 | 1.01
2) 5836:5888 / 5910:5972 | 1.02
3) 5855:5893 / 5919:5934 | 1.06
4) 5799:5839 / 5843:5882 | 0.98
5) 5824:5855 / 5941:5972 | 0.98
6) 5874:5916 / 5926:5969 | 1.05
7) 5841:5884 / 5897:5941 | 1.00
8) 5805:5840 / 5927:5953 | 1.00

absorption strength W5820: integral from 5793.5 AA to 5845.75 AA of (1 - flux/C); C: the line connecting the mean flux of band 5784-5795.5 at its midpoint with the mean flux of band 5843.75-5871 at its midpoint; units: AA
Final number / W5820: -1.8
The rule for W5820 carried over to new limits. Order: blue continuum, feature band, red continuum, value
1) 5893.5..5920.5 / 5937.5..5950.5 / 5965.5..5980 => -0.10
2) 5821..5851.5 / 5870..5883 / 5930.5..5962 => 0.33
